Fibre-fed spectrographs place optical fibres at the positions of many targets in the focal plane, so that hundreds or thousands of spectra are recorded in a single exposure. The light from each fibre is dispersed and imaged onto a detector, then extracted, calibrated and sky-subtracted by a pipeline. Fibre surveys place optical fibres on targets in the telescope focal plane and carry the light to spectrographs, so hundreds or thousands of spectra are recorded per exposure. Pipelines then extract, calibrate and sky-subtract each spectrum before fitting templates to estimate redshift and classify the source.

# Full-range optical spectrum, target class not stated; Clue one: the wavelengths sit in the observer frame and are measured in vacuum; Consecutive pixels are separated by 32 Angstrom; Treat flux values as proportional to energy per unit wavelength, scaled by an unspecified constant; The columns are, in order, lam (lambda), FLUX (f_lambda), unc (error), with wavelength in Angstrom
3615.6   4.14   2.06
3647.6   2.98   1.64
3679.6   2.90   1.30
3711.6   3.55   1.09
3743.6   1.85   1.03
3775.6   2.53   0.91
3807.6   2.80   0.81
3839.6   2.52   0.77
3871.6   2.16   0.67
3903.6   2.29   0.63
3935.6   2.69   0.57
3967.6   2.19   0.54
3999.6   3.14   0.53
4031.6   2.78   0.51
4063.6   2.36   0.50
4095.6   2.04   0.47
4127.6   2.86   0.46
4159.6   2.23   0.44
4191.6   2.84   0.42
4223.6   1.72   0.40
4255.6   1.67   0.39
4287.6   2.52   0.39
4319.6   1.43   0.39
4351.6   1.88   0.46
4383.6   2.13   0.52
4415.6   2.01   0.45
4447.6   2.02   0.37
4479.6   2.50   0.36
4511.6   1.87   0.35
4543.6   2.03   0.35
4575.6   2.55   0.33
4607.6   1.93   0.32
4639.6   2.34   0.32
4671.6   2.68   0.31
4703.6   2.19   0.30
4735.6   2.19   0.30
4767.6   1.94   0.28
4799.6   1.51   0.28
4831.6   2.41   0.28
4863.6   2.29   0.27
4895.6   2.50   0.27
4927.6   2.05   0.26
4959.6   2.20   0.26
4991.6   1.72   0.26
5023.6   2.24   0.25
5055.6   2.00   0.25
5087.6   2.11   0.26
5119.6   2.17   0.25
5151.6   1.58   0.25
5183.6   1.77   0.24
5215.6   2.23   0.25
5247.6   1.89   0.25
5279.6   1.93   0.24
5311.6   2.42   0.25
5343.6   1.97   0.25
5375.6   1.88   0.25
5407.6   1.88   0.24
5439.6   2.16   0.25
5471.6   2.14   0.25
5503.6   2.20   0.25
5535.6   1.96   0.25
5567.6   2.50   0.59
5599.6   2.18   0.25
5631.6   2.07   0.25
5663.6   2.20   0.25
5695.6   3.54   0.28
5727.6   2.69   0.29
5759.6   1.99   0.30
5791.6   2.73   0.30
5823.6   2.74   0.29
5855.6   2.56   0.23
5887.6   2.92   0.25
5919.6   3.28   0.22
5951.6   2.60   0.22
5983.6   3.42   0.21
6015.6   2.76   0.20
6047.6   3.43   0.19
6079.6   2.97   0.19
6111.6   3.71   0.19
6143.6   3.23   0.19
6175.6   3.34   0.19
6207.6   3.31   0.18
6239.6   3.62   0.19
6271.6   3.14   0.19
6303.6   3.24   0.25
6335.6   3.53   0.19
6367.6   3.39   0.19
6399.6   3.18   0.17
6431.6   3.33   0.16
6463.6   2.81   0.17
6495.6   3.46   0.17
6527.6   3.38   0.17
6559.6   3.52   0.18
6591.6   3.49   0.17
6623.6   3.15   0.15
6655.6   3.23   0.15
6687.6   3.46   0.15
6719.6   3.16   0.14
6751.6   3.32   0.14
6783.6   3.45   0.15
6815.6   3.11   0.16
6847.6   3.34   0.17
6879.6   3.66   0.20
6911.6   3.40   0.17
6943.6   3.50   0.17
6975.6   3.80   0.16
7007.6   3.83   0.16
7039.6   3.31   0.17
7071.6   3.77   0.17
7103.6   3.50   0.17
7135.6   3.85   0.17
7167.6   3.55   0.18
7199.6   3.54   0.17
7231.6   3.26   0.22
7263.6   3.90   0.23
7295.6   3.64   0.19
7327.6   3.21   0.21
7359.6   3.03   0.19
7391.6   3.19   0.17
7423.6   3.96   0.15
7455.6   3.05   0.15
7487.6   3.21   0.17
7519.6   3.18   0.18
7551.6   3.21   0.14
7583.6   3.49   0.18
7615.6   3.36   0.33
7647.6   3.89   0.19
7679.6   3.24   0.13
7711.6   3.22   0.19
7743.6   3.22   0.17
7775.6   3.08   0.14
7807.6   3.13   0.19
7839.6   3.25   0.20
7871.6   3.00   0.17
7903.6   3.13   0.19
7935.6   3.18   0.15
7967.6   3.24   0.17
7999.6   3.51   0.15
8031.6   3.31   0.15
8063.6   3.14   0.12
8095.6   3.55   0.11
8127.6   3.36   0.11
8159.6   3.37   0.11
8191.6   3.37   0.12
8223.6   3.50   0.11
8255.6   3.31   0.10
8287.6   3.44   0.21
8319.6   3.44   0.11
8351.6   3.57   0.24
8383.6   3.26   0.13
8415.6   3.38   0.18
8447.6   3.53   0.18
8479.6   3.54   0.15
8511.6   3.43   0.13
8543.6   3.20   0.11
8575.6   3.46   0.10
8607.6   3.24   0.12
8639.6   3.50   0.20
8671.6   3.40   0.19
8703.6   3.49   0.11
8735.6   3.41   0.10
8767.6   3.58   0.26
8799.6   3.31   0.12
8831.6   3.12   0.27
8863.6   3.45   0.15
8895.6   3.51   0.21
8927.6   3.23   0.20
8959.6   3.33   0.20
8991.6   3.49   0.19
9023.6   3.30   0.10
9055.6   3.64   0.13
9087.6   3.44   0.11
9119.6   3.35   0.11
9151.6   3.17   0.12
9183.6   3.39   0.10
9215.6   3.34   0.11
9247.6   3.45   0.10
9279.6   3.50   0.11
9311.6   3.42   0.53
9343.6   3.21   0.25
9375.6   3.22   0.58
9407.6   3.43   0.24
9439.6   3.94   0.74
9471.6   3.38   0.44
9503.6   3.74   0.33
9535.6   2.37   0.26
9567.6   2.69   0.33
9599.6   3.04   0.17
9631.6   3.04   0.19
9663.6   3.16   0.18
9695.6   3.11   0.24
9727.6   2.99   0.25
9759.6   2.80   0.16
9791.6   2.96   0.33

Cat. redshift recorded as 0.53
